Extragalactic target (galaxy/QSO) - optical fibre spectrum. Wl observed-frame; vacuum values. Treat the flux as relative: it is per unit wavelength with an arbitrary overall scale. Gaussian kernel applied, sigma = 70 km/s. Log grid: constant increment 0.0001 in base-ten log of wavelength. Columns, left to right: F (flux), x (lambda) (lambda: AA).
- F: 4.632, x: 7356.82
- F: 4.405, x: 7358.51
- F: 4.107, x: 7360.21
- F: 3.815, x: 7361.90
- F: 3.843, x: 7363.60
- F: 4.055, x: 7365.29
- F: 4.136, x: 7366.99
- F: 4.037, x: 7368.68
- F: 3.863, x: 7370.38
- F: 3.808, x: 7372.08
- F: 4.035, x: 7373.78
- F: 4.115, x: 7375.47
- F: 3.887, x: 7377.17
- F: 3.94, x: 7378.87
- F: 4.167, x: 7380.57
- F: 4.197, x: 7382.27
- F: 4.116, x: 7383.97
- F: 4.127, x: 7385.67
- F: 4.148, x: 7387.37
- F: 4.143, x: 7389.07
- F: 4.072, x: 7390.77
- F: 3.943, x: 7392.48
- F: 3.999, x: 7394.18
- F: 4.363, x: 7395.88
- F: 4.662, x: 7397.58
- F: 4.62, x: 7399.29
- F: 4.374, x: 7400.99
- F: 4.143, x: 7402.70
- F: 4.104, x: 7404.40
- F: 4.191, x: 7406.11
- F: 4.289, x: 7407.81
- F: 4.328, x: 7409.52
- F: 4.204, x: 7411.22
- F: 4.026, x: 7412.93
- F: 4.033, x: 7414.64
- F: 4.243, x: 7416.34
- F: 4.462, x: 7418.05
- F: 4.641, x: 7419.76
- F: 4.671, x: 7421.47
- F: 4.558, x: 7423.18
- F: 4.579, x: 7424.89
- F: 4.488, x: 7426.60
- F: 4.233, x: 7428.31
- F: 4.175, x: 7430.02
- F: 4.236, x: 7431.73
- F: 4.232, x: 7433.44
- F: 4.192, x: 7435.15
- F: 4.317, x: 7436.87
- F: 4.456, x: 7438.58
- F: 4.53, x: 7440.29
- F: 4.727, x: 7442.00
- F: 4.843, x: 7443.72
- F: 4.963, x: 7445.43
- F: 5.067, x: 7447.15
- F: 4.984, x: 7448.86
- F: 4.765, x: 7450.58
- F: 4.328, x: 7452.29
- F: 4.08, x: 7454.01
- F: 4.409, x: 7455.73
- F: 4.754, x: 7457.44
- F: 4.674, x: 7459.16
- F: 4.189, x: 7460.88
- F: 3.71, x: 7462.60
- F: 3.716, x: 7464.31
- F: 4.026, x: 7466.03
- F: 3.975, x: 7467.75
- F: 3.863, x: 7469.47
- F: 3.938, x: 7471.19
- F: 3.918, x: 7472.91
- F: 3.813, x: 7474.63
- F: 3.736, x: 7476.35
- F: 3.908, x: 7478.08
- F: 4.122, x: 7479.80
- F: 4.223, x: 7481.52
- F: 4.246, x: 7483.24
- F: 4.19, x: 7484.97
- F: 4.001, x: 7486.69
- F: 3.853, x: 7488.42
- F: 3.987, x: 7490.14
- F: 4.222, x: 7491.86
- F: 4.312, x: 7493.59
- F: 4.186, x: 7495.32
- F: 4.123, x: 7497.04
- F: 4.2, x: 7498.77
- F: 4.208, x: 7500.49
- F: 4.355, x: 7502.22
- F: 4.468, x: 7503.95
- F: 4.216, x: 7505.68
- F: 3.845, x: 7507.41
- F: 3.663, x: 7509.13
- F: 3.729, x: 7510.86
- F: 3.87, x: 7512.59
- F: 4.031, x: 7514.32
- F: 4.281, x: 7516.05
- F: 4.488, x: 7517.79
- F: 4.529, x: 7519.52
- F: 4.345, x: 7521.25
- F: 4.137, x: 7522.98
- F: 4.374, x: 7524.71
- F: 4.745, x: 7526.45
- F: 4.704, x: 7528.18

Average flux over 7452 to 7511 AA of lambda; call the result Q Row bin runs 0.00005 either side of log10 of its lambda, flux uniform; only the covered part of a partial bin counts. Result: 4.09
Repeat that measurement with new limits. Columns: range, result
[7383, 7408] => 4.22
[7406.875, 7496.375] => 4.28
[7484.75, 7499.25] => 4.11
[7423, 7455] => 4.51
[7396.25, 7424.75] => 4.35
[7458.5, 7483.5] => 3.99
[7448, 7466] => 4.35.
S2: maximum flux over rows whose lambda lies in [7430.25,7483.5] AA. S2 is 5.067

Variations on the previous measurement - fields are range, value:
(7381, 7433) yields 4.671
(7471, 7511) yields 4.468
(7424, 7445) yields 4.843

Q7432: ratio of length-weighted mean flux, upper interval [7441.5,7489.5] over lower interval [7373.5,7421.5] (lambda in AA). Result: 1.01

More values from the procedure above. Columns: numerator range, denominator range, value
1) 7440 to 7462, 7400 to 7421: 1.09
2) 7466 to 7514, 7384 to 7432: 0.94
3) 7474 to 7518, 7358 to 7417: 0.99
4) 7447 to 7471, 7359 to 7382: 1.07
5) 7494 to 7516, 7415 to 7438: 0.93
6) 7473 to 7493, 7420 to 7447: 0.90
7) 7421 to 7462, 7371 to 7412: 1.08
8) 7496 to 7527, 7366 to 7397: 1.03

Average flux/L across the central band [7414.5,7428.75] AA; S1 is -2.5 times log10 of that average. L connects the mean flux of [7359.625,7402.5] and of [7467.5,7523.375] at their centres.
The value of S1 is -0.09 mag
